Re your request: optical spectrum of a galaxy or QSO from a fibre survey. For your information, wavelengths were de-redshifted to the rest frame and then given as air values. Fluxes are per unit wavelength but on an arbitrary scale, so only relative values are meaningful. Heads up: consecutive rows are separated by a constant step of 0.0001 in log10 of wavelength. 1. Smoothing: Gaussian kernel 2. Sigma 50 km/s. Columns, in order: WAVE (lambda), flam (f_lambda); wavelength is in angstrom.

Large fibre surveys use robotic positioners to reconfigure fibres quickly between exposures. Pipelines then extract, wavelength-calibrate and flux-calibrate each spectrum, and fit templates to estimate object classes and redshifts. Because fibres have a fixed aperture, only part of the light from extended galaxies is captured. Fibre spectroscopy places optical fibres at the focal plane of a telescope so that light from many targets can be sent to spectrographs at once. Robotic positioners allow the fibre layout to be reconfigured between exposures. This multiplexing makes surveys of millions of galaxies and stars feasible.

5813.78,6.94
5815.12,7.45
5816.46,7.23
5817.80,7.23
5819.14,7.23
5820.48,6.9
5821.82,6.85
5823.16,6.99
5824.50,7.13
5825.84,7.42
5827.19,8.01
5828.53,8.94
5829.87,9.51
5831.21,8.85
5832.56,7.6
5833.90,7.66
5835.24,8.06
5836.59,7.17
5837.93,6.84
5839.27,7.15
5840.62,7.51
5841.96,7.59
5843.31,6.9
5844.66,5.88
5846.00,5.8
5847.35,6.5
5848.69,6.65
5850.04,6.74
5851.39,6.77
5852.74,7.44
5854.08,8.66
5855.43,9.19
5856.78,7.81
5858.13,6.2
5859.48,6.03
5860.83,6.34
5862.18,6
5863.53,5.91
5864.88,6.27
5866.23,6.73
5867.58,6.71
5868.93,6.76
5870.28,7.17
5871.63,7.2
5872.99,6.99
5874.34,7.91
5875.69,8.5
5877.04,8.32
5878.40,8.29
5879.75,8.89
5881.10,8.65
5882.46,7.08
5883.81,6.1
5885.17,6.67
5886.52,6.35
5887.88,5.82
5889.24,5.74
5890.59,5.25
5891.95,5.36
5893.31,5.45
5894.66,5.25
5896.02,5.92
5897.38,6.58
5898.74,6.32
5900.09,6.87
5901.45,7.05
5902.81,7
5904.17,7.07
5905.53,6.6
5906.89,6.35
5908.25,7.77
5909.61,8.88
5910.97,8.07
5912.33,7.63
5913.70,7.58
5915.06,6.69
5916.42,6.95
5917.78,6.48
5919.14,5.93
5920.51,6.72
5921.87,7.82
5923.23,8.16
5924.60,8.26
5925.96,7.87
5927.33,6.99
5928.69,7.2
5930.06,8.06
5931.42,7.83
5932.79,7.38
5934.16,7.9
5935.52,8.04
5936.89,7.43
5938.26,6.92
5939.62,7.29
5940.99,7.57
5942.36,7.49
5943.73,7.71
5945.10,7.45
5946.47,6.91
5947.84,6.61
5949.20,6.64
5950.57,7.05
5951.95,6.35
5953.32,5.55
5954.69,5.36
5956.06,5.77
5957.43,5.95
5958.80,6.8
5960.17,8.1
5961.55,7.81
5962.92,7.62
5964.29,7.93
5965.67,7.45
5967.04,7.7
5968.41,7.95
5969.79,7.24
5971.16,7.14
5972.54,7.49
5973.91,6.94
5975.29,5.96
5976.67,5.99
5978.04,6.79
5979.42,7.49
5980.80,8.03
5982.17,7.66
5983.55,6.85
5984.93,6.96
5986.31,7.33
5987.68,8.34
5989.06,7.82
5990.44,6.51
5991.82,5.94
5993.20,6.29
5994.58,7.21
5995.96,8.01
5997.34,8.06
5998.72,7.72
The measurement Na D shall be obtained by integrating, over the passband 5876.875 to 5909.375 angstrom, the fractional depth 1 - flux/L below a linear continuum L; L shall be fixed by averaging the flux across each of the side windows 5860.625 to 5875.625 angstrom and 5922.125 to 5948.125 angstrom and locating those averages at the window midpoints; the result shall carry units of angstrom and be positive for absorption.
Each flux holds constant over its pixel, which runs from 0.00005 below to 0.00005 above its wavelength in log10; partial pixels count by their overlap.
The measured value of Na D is 1.74 angstrom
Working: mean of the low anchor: 6.81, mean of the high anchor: 7.55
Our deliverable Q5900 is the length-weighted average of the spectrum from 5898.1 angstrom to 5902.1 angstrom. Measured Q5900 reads 6.76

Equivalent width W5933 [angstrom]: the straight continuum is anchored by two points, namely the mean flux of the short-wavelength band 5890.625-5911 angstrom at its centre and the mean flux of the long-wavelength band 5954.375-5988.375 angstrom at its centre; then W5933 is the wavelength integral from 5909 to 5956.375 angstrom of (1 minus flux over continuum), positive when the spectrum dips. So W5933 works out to -2.5 angstrom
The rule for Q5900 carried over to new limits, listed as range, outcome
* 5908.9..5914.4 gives 8.03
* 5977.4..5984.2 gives 7.37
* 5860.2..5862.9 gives 6.16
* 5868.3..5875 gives 7.21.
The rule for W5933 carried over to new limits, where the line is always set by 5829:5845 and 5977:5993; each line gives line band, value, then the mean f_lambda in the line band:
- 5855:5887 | 1.51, 7.16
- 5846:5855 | 0.58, 7.08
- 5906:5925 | 0.08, 7.36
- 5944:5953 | 0.58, 6.82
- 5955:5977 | 0.43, 7.1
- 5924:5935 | -0.51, 7.69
